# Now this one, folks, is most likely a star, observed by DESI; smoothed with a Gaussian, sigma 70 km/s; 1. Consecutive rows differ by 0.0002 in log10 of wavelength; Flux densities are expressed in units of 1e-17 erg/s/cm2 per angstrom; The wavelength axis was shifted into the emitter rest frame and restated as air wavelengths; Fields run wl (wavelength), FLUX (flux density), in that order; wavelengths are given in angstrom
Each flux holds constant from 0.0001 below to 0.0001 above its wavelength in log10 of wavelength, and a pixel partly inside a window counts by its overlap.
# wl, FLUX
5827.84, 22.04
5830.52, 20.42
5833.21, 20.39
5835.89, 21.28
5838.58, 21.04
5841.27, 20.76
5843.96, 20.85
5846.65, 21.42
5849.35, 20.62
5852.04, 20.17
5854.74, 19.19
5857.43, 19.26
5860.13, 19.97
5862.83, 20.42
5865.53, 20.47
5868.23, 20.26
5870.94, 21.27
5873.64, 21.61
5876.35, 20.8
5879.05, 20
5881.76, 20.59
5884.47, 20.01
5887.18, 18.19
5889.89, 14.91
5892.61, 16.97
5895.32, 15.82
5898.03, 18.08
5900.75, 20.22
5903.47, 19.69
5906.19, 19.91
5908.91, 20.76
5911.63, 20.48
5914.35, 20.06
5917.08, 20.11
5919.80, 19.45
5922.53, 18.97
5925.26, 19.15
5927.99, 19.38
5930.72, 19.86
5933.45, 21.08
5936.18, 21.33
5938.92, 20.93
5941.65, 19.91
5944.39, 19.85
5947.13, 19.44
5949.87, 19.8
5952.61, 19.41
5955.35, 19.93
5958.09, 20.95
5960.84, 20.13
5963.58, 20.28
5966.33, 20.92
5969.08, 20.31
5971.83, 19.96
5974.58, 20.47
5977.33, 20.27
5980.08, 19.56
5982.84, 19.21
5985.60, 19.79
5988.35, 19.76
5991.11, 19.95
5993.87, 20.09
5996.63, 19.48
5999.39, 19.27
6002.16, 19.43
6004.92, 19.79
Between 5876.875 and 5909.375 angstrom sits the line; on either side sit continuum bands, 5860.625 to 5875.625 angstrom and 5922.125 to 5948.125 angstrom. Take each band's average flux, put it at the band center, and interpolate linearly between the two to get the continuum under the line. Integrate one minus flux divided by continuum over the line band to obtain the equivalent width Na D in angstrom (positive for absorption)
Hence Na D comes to 2.7 angstrom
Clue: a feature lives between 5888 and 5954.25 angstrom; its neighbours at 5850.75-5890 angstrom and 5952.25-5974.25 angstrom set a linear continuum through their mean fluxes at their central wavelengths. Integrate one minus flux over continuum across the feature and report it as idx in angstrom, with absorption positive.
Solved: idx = 2.5 angstrom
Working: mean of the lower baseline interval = 20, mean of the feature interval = 19.4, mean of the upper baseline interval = 20.3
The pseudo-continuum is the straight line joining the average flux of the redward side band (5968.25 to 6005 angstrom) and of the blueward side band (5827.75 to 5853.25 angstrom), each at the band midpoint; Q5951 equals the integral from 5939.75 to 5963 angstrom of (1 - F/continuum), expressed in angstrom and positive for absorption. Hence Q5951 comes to 0.1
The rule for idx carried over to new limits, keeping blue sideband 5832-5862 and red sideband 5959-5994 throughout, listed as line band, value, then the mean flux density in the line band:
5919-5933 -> 0.51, 19.5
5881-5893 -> 1.31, 18.1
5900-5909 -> 0.10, 20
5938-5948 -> 0.07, 20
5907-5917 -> -0.05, 20.4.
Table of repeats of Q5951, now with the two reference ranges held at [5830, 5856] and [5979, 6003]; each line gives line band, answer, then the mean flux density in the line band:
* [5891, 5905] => 1.5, 18.1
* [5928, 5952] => -0.3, 20.2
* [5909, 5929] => 0.4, 19.7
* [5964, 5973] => -0.3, 20.4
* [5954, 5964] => -0.3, 20.3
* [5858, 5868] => 0.1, 20.2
